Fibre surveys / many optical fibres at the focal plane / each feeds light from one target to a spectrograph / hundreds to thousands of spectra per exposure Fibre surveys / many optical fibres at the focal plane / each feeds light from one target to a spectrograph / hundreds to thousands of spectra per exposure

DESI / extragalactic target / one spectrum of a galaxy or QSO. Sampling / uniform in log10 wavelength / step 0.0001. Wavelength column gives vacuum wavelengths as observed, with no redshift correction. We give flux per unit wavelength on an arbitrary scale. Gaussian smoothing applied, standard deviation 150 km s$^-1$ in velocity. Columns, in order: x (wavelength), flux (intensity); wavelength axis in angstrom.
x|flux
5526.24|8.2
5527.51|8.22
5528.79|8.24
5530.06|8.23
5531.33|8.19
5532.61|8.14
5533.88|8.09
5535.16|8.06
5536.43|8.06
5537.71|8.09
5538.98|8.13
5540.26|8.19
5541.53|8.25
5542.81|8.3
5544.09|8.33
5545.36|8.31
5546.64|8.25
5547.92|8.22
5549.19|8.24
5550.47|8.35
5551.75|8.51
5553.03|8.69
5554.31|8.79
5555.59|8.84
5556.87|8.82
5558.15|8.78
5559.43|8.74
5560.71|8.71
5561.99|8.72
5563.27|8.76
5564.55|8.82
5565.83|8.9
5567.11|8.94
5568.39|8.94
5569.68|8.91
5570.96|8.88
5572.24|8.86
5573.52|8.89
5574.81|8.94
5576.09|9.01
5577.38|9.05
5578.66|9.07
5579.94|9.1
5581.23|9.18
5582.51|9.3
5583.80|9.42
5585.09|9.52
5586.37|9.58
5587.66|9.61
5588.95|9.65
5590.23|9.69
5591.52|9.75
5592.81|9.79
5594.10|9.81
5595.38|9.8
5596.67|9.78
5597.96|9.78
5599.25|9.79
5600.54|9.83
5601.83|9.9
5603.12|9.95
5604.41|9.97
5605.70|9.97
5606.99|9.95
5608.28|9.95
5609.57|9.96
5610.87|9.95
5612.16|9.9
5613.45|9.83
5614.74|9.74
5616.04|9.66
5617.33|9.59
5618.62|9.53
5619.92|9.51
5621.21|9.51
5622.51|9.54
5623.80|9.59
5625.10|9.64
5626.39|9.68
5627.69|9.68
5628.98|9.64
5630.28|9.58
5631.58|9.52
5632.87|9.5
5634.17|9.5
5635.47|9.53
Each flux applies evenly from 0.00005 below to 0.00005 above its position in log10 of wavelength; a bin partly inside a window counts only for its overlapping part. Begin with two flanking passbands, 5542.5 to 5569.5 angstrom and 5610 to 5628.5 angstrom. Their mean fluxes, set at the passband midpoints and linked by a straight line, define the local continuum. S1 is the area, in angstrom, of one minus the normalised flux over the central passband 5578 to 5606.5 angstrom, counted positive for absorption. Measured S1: -1.3 angstrom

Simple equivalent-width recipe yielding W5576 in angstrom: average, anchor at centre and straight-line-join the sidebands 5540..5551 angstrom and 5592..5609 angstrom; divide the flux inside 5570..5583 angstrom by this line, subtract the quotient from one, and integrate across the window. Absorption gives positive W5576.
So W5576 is 0.2 angstrom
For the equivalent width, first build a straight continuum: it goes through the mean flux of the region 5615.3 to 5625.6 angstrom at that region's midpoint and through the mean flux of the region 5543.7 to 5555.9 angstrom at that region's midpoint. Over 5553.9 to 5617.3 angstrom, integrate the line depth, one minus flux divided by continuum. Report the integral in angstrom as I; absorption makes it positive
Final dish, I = -2.6 angstrom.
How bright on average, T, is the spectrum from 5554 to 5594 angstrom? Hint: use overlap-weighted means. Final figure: 9.11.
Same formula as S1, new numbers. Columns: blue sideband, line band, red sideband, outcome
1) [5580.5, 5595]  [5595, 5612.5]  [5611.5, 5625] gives -0.5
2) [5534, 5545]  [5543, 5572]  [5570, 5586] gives -0.1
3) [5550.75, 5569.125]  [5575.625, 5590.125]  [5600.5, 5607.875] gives 0.1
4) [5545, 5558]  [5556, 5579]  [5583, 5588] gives 0.3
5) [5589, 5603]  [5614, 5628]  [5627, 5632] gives 0.1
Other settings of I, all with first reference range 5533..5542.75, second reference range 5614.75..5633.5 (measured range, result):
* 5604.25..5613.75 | -0.6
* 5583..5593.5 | -0.7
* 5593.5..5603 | -0.7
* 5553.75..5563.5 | -0.3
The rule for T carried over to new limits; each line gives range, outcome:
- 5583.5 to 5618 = 9.79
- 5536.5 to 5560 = 8.42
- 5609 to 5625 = 9.68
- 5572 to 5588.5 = 9.21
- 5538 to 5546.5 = 8.25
